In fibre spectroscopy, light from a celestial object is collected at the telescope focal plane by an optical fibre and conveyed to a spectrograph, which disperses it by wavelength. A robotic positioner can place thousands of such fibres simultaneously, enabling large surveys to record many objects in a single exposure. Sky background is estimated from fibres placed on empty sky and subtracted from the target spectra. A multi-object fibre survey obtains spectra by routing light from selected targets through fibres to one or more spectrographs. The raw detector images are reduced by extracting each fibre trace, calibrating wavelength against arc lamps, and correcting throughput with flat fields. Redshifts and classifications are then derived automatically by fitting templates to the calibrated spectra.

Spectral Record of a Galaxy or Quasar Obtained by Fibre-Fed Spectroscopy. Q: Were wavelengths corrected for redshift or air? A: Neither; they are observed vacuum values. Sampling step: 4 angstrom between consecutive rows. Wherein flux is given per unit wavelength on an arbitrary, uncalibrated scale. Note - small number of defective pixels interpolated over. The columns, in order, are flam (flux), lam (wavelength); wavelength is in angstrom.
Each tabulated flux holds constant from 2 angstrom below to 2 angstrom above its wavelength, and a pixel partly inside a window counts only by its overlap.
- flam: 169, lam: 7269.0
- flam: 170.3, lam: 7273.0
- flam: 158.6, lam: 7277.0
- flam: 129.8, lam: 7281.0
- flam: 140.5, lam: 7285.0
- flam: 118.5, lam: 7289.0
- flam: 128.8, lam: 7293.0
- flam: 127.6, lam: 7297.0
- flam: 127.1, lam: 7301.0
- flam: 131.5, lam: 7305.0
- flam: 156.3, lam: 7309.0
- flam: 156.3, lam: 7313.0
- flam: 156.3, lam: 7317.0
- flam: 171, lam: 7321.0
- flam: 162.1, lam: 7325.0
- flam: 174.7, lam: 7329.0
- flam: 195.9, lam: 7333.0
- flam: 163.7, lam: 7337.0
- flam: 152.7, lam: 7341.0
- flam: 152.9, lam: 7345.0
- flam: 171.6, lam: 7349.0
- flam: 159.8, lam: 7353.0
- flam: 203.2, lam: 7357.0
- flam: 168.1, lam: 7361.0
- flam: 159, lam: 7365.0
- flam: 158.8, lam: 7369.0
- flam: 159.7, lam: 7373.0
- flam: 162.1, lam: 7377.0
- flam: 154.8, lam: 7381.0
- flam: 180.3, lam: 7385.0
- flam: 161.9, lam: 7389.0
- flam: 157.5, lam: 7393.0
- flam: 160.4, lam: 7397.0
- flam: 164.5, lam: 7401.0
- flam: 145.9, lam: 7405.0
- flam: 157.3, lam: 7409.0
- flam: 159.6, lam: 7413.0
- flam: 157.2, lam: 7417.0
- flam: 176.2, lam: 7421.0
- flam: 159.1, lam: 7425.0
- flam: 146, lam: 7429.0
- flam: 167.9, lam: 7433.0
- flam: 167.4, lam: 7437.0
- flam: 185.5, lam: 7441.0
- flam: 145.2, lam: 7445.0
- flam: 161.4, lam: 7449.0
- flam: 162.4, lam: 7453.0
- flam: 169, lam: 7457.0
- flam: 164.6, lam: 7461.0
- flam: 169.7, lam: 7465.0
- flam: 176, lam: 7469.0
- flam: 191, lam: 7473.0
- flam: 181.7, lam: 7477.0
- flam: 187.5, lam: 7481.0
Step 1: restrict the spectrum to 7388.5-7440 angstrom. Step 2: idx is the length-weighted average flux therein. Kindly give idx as 161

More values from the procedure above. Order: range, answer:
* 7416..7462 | 164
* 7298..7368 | 162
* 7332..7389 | 167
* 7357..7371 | 168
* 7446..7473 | 168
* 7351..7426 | 164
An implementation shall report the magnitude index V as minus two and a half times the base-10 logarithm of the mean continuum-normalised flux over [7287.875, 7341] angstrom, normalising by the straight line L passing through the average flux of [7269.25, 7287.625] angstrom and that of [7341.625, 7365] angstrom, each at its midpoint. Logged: 0.05 mag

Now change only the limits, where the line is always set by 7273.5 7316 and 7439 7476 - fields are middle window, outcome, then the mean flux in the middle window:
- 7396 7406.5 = 0.014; 157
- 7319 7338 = -0.194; 174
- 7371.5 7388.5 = -0.061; 164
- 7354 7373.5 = -0.122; 170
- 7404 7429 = 0.023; 159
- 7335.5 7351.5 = -0.083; 160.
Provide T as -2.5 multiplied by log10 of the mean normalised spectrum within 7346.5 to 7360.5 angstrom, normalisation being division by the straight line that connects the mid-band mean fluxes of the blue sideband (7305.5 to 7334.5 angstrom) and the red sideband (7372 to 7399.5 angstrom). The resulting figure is -0.079 mag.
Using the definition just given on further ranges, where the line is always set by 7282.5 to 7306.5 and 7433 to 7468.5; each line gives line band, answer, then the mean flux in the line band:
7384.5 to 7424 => -0.04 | 161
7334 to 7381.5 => -0.15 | 165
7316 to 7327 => -0.21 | 164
